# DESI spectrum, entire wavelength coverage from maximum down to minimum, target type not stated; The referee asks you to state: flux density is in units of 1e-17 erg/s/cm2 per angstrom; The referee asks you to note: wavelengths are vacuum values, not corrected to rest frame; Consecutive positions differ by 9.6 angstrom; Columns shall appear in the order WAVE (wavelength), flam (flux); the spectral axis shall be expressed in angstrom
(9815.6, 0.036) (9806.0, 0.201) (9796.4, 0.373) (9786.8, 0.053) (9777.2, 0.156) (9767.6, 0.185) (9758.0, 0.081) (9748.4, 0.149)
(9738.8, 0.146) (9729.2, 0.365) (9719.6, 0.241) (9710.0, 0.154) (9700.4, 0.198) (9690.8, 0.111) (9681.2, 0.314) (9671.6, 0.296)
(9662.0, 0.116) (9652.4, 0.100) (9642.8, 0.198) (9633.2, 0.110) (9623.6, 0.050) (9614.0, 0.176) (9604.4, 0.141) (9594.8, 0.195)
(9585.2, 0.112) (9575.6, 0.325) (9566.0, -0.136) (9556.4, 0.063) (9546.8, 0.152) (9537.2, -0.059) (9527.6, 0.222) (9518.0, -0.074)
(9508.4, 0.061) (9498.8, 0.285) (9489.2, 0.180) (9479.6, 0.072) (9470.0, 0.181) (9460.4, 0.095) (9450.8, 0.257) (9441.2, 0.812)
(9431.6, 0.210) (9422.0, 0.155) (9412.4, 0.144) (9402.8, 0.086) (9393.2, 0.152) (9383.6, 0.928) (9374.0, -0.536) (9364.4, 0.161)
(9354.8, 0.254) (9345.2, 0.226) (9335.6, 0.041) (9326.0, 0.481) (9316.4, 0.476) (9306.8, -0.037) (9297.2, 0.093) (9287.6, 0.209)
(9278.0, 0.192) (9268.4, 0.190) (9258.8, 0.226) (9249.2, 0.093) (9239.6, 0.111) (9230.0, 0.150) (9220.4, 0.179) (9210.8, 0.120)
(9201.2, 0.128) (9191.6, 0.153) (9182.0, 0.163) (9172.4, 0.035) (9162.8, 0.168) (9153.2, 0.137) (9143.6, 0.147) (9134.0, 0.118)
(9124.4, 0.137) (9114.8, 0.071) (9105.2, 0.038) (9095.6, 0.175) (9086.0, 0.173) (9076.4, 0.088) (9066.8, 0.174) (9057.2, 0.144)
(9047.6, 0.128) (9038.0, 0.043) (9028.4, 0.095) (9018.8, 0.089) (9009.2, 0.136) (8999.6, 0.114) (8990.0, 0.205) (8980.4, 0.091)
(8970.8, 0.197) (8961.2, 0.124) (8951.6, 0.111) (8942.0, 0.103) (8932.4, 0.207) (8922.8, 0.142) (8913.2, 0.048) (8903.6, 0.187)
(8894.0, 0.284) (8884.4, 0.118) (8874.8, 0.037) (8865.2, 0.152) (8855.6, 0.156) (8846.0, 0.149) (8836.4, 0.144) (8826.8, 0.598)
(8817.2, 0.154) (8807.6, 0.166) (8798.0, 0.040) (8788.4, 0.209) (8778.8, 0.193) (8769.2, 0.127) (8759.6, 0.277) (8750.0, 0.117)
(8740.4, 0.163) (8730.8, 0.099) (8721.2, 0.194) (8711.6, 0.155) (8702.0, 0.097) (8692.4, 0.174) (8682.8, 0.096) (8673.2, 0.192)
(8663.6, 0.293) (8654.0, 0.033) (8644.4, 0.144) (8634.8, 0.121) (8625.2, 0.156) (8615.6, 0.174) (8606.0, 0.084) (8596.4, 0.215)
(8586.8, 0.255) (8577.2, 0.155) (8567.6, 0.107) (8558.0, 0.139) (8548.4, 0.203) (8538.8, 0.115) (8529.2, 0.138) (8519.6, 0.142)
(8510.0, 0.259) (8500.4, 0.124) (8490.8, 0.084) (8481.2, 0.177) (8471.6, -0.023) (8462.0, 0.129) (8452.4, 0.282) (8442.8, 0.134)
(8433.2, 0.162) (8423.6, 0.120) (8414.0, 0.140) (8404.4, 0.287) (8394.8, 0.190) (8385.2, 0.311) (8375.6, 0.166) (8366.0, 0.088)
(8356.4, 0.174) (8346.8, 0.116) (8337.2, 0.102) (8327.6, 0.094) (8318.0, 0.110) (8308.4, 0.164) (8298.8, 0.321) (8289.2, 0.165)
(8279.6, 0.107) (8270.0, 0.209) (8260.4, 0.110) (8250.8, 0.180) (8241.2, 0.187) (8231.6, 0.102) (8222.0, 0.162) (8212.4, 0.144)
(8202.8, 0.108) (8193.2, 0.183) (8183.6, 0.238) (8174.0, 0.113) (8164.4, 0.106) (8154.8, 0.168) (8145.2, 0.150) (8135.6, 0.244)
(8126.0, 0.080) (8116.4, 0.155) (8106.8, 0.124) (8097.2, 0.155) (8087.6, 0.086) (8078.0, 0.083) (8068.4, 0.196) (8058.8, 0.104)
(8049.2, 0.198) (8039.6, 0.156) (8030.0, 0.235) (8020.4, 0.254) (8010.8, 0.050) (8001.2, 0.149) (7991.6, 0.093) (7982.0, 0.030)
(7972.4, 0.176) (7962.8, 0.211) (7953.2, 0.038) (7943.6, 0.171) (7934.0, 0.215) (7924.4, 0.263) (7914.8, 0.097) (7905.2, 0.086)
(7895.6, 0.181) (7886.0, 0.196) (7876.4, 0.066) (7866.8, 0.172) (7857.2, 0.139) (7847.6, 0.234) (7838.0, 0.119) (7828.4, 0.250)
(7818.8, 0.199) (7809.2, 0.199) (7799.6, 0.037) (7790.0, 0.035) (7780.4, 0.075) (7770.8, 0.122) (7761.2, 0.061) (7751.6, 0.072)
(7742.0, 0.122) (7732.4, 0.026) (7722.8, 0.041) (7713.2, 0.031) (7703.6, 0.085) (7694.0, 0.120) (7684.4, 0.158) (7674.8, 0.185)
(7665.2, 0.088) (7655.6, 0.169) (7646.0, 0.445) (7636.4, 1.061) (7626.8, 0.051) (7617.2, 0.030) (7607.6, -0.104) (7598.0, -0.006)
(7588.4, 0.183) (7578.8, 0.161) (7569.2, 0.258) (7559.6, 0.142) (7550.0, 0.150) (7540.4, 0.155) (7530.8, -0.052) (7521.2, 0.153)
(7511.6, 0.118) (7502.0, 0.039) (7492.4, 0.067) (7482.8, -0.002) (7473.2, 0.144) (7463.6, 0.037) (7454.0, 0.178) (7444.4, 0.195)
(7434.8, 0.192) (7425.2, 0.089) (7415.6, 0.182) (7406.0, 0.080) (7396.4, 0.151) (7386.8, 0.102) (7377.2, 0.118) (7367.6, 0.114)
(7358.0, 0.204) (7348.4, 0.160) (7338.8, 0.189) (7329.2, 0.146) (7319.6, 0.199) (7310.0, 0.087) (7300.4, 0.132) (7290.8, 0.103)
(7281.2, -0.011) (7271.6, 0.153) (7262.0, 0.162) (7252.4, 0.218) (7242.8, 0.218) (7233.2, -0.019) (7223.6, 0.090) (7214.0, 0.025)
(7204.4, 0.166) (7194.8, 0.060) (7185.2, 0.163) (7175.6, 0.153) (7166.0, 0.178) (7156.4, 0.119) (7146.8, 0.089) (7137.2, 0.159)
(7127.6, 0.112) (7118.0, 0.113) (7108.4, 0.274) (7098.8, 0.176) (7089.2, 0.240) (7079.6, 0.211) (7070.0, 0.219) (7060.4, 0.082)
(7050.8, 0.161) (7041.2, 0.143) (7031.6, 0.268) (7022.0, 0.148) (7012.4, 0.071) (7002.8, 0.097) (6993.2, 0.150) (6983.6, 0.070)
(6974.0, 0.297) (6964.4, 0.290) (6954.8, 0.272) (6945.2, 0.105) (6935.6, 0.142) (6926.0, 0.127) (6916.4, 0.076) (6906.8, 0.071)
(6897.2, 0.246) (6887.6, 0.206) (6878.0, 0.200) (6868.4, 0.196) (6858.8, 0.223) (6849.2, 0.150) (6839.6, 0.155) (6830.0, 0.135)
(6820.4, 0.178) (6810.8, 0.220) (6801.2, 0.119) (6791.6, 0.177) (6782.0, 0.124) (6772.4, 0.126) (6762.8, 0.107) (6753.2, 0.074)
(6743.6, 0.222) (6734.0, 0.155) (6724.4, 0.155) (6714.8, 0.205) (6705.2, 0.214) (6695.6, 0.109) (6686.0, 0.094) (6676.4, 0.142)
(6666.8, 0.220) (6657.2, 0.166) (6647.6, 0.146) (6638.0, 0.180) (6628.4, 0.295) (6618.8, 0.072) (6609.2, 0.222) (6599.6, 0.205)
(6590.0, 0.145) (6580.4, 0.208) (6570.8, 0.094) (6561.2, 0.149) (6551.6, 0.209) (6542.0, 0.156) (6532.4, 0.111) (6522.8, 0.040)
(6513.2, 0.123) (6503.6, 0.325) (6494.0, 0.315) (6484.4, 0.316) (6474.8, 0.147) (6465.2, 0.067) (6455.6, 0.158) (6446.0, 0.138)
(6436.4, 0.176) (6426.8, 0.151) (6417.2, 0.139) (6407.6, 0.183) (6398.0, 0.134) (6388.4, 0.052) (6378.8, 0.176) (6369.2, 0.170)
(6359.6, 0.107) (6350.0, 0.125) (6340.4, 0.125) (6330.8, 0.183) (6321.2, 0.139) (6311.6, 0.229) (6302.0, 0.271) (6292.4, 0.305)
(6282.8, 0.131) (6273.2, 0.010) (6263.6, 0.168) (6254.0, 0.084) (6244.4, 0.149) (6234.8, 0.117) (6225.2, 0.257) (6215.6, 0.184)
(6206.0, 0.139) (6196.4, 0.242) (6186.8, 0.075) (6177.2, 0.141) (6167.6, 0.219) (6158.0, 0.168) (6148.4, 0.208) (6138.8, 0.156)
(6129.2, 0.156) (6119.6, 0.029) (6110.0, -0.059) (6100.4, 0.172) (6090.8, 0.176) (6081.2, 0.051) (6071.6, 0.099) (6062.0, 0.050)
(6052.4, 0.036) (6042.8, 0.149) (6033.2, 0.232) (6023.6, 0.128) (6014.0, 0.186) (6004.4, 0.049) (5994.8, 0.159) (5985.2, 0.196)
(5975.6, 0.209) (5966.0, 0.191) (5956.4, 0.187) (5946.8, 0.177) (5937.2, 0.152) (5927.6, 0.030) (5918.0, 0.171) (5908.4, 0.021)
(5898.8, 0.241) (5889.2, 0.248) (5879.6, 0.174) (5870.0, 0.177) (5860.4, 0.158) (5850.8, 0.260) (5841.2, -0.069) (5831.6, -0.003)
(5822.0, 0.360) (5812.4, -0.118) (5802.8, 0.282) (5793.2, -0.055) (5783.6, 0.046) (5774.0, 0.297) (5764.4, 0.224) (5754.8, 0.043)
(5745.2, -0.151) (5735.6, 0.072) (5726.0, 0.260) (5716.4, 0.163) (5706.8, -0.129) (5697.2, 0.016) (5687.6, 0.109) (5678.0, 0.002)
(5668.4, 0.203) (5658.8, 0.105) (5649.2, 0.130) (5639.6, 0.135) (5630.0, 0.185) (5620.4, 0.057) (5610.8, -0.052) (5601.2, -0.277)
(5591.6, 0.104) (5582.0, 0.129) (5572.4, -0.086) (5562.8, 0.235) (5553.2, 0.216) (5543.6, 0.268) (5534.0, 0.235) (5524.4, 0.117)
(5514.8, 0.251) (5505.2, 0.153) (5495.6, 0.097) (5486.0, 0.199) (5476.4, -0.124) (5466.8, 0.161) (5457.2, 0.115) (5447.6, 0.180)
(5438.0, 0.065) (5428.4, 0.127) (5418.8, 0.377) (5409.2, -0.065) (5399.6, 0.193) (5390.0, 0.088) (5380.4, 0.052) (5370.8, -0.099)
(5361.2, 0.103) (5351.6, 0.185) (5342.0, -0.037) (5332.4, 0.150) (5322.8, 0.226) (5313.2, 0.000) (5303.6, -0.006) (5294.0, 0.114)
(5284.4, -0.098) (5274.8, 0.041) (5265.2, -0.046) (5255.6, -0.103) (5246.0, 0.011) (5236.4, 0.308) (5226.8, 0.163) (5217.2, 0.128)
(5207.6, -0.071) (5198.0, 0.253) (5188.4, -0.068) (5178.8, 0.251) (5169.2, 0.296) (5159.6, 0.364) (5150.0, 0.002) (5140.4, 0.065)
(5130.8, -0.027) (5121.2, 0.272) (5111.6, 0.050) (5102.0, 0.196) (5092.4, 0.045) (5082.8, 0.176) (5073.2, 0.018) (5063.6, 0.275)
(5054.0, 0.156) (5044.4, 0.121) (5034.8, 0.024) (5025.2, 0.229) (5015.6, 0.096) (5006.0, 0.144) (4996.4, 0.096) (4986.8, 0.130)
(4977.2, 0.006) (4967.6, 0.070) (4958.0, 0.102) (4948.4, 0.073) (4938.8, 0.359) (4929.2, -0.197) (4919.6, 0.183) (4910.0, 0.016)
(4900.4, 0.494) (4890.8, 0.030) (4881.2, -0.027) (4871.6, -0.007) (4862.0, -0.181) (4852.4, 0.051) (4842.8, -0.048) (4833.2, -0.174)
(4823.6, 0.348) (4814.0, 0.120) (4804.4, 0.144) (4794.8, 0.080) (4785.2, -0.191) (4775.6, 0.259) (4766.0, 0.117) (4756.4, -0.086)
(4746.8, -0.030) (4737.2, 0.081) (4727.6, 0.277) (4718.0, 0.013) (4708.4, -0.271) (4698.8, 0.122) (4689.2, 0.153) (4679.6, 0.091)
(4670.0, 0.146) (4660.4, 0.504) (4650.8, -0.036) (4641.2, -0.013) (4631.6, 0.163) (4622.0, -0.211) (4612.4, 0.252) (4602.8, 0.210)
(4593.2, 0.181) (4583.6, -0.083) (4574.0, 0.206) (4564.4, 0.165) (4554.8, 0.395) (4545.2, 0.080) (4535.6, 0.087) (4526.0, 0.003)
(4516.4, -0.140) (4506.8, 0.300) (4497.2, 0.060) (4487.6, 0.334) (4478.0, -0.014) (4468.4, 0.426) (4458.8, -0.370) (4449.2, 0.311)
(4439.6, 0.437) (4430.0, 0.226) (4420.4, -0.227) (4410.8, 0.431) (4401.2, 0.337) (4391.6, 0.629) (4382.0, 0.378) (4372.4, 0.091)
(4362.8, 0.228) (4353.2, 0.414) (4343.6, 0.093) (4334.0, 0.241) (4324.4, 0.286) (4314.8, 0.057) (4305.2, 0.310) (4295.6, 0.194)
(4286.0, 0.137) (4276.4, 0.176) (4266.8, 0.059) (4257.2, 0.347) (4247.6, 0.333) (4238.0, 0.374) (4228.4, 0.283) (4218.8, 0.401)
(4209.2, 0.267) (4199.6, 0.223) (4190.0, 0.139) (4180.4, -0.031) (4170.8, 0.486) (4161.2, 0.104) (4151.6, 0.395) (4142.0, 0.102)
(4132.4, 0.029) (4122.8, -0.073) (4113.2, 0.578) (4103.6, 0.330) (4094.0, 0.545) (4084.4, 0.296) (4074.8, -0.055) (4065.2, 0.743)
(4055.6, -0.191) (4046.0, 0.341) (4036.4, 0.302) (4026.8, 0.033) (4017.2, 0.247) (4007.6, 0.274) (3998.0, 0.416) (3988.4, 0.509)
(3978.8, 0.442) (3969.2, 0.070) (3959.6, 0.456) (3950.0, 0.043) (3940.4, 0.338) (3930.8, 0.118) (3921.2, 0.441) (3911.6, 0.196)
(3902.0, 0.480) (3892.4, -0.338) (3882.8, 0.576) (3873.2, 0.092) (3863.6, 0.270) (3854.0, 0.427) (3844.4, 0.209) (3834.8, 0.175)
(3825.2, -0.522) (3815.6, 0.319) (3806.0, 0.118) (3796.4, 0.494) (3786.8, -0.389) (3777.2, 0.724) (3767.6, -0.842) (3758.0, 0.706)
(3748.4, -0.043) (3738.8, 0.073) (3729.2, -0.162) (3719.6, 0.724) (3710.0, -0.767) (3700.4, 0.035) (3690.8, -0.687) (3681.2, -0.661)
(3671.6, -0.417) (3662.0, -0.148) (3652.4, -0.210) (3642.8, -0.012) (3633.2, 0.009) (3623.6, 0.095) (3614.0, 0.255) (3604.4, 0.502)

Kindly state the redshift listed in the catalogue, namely 0.53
